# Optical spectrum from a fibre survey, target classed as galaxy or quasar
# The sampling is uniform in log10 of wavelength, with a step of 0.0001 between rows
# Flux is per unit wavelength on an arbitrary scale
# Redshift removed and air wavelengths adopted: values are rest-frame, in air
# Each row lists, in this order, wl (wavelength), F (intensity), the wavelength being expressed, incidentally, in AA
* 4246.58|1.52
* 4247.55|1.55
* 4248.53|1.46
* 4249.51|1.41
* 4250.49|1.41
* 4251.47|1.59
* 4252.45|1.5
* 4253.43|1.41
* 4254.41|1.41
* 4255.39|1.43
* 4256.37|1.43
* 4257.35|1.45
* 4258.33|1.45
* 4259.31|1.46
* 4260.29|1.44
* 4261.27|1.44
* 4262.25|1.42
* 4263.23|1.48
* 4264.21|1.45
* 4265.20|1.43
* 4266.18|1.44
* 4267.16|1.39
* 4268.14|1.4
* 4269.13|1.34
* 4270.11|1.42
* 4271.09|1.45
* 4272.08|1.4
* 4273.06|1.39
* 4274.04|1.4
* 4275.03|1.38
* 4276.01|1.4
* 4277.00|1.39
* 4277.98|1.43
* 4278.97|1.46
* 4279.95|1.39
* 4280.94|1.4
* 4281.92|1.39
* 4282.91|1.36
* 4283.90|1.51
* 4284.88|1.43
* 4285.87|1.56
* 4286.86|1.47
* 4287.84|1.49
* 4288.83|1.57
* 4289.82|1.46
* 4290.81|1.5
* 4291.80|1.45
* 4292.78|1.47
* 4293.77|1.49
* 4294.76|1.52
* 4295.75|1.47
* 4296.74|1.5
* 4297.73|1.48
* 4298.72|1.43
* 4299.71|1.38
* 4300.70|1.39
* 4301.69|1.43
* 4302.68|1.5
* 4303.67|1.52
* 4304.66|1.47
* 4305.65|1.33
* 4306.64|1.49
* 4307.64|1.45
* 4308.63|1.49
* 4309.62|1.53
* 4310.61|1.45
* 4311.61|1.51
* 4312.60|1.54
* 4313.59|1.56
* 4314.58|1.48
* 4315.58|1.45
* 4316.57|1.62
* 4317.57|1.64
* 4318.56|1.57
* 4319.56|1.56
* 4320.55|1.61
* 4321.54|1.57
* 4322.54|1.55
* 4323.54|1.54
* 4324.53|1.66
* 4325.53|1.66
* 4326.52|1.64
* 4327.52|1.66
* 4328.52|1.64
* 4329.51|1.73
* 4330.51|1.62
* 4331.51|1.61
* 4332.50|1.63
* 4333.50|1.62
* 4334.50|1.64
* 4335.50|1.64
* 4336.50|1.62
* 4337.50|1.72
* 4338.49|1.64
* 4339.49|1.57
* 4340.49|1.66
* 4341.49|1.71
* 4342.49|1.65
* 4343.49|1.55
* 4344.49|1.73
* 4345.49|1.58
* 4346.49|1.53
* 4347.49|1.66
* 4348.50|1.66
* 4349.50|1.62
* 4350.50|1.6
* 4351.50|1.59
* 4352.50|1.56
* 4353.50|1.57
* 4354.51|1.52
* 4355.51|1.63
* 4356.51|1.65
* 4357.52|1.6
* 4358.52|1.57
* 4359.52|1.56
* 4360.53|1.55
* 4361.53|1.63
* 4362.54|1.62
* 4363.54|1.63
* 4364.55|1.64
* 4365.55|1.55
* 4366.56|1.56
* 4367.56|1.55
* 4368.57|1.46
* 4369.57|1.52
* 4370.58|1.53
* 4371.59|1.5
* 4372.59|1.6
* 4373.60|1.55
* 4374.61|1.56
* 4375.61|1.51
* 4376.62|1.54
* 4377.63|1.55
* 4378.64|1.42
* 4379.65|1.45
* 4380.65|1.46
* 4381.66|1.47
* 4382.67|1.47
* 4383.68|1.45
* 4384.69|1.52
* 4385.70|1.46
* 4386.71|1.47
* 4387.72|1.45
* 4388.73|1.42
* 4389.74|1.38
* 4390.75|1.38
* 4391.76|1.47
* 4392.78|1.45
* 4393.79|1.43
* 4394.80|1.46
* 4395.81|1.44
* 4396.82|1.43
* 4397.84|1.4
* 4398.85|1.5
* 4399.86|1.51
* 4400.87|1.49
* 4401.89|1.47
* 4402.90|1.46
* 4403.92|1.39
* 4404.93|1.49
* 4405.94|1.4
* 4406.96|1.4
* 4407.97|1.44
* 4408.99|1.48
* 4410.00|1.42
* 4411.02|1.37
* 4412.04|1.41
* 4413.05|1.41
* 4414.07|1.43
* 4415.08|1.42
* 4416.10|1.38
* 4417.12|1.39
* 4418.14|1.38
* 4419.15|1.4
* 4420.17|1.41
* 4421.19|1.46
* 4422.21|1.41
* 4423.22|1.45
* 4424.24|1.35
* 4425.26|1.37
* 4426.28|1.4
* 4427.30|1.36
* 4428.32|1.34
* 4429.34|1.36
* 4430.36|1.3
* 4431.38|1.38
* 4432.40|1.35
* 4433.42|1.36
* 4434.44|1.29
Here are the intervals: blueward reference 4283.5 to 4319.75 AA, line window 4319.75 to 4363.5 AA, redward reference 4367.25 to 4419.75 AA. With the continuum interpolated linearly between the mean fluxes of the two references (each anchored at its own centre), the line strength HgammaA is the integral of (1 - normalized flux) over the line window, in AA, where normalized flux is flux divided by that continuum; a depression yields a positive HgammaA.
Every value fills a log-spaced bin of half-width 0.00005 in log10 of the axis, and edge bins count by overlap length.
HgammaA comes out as -4.2 AA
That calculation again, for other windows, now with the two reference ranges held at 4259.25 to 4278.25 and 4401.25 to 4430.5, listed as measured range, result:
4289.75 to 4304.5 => -0.5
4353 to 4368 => -1.9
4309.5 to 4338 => -3.7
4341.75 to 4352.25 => -1.5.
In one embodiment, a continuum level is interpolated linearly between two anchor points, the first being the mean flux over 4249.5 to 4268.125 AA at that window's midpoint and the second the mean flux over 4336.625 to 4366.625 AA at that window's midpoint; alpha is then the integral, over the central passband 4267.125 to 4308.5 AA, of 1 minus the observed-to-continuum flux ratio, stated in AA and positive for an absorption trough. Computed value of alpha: 1.5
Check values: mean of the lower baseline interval 1.44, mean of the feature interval 1.44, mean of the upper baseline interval 1.61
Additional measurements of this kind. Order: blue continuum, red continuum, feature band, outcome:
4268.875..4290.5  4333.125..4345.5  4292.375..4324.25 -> 0.7 AA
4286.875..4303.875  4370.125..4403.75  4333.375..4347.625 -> -1.6 AA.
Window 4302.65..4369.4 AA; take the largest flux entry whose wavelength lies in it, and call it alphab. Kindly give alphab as 1.73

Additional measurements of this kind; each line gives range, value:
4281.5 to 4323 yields 1.64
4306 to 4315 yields 1.56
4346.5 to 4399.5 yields 1.66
